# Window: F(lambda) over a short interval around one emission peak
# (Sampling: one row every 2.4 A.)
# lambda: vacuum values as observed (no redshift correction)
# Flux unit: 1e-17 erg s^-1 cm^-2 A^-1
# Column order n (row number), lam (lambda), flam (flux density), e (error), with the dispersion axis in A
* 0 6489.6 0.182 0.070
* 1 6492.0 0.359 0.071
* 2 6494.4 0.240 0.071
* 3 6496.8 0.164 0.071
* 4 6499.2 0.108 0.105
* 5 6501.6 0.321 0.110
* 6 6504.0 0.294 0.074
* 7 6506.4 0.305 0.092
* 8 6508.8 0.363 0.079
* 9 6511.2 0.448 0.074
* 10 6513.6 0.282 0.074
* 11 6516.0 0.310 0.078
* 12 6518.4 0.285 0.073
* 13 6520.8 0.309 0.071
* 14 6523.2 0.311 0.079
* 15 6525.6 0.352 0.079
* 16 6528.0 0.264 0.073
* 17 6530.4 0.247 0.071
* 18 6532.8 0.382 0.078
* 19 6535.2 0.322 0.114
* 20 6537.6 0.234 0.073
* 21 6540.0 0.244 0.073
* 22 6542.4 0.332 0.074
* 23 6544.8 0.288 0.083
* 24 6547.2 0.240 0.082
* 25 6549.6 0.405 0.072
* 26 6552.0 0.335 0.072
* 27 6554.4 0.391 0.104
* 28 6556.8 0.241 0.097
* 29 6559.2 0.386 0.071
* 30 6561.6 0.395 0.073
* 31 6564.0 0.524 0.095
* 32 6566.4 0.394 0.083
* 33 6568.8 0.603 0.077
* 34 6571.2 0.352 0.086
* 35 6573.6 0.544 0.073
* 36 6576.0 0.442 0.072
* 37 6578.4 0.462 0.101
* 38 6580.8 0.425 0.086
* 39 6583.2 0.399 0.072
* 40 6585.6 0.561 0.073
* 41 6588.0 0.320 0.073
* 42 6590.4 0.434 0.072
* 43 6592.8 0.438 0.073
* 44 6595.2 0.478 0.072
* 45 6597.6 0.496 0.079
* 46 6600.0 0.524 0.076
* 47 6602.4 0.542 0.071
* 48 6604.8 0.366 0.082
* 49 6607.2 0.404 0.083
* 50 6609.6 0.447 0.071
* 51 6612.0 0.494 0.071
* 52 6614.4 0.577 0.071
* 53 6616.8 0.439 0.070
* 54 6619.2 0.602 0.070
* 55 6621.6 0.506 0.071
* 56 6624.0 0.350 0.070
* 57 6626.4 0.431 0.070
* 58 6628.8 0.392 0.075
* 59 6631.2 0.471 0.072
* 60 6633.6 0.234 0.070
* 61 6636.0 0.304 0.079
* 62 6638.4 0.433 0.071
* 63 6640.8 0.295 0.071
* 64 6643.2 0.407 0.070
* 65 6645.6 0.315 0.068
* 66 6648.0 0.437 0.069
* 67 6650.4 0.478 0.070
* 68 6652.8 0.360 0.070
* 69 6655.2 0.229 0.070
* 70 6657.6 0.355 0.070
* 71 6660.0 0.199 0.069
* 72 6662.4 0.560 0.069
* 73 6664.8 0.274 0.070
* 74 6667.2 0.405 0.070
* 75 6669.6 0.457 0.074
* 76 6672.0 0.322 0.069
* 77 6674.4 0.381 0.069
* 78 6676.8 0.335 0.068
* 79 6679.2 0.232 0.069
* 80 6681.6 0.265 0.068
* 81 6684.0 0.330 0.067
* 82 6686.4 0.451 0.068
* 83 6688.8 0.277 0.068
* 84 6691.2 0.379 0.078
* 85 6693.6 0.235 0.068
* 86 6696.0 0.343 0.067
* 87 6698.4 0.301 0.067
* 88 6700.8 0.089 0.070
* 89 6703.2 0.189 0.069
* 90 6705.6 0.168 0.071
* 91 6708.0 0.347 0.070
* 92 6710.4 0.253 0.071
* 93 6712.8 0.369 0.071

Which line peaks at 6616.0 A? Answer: C III] 1909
